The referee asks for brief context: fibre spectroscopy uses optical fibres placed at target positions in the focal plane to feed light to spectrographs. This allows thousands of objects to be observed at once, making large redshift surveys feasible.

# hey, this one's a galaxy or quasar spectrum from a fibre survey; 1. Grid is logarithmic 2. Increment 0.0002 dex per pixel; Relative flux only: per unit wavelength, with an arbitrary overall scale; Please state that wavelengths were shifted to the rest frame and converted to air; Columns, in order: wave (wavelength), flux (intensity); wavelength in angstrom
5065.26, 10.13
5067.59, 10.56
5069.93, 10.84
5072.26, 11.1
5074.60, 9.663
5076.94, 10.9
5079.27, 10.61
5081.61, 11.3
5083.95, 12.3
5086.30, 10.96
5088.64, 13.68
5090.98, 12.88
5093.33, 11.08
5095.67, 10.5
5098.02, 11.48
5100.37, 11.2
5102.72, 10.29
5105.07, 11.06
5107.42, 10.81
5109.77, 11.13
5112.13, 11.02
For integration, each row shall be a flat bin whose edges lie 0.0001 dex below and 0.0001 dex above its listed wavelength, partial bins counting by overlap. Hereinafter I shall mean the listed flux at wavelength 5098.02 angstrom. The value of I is 11.48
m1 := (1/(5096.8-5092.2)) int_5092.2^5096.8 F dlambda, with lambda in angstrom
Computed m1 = 10.8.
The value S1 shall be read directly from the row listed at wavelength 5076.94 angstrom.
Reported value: 10.9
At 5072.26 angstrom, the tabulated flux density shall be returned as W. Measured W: 11.1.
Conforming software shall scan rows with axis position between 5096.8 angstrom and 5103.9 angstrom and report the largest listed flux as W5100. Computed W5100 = 11.48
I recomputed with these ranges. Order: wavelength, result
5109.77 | 11.13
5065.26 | 10.13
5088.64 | 13.68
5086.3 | 10.96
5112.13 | 11.02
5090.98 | 12.88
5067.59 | 10.56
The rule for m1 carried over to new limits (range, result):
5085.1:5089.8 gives 12.3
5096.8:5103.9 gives 11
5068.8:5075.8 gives 10.5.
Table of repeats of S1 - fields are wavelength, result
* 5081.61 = 11.3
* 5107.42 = 10.81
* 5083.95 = 12.3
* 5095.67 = 10.5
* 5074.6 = 9.663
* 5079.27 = 10.61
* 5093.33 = 11.08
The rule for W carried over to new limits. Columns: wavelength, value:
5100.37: 11.2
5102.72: 10.29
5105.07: 11.06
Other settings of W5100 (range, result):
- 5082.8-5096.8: 13.68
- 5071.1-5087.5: 12.3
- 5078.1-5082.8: 11.3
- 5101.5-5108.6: 11.06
